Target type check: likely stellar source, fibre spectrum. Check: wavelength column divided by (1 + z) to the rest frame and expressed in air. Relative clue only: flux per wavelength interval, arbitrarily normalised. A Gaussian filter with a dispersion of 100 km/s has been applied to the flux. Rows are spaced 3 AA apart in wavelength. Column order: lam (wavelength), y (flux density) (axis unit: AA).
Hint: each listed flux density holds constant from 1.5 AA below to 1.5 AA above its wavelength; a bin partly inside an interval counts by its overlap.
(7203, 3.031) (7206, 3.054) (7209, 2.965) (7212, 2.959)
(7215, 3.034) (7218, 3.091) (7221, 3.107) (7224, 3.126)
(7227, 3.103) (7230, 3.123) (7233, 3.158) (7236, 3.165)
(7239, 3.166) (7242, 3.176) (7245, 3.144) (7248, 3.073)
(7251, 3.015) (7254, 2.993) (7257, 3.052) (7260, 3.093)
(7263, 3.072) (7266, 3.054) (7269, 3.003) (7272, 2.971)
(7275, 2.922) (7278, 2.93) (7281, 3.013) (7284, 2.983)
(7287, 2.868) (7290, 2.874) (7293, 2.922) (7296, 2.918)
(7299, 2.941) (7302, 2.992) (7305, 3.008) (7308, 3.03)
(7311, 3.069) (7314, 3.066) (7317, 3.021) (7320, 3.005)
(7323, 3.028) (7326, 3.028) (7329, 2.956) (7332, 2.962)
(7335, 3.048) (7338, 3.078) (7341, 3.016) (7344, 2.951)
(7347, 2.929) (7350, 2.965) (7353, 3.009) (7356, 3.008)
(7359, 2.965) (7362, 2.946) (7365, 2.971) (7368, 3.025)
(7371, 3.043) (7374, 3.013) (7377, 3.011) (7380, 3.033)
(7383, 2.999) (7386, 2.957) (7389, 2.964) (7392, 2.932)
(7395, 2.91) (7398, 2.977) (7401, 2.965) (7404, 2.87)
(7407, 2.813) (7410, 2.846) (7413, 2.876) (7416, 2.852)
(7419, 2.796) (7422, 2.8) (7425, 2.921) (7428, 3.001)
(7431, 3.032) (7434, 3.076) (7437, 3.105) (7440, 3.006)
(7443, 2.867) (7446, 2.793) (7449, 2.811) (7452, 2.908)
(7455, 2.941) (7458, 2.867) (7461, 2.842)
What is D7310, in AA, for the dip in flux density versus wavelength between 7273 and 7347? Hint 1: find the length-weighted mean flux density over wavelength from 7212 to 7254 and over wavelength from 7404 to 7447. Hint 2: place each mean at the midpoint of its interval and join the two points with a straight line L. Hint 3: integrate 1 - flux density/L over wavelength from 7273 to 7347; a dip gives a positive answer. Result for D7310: 1.1 AA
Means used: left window 3.1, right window 2.91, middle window 2.98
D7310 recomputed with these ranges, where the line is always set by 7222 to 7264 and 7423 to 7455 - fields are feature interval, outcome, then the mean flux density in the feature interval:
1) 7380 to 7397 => 0.2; 2.96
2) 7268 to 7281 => 0.5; 2.96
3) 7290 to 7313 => 0.6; 2.98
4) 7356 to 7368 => 0.1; 2.97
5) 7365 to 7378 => -0.1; 3.02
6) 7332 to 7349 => 0.2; 3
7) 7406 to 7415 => 0.4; 2.85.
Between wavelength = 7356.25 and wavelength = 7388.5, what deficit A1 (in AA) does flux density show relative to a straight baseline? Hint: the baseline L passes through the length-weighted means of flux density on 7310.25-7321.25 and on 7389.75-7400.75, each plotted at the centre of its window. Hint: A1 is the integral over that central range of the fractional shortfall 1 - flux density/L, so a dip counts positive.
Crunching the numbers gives -0.26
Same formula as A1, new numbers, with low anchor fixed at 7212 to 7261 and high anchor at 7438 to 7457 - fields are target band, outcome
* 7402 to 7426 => 0.64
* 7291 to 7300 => 0.35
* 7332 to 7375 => -0.18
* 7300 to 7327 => -0.03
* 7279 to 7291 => 0.45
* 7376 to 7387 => -0.17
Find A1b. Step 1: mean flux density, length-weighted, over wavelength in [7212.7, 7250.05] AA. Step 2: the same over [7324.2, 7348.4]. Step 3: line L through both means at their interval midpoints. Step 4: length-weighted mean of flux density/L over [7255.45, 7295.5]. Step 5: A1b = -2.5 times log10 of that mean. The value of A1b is 0.03 mag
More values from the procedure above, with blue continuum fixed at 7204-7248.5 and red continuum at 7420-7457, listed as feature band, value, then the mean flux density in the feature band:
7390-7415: 0.02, 2.9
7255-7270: 0.01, 3.05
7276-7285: 0.03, 2.97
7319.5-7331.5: 0.01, 3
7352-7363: 0.01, 2.98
